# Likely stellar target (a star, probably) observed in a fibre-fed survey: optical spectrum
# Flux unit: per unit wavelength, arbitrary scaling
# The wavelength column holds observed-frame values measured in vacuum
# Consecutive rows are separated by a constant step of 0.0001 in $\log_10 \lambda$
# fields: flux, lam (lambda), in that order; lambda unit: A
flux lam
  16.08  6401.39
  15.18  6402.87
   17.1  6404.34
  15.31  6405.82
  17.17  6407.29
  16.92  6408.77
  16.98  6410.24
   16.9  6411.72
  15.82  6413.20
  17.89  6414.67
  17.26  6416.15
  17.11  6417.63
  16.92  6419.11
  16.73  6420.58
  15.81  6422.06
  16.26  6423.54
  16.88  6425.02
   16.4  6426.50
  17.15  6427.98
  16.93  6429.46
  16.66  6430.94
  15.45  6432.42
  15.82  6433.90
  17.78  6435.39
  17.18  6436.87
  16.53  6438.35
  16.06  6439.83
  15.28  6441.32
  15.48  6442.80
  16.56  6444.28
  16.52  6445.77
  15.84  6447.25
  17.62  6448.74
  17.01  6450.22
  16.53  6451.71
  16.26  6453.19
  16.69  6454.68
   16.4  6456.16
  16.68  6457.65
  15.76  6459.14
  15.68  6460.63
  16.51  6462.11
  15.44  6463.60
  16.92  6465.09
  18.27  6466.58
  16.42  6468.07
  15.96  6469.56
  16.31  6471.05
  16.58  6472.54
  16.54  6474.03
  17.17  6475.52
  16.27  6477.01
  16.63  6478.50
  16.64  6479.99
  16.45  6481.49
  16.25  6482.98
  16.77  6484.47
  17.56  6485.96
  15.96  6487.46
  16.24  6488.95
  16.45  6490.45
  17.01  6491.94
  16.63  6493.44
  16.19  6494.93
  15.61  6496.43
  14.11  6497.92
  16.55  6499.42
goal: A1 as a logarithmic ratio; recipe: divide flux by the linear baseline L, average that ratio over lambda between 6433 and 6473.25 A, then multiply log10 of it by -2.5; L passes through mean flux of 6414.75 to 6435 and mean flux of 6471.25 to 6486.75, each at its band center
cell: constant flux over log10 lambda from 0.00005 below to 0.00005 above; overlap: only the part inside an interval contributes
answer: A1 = 0.01 mag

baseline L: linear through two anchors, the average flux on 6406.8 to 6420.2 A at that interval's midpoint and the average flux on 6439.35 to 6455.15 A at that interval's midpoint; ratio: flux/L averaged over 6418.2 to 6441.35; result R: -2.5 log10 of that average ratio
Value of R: 0.01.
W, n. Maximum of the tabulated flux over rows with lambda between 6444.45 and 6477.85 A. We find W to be 18.27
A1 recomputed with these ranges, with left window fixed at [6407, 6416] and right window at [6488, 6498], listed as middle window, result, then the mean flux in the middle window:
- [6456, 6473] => 0.003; 16.4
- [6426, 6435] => 0.021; 16.4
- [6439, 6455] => 0.018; 16.3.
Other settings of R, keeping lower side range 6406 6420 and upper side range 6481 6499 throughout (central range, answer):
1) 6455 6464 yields 0.03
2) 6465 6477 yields -0.02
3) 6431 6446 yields 0.03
